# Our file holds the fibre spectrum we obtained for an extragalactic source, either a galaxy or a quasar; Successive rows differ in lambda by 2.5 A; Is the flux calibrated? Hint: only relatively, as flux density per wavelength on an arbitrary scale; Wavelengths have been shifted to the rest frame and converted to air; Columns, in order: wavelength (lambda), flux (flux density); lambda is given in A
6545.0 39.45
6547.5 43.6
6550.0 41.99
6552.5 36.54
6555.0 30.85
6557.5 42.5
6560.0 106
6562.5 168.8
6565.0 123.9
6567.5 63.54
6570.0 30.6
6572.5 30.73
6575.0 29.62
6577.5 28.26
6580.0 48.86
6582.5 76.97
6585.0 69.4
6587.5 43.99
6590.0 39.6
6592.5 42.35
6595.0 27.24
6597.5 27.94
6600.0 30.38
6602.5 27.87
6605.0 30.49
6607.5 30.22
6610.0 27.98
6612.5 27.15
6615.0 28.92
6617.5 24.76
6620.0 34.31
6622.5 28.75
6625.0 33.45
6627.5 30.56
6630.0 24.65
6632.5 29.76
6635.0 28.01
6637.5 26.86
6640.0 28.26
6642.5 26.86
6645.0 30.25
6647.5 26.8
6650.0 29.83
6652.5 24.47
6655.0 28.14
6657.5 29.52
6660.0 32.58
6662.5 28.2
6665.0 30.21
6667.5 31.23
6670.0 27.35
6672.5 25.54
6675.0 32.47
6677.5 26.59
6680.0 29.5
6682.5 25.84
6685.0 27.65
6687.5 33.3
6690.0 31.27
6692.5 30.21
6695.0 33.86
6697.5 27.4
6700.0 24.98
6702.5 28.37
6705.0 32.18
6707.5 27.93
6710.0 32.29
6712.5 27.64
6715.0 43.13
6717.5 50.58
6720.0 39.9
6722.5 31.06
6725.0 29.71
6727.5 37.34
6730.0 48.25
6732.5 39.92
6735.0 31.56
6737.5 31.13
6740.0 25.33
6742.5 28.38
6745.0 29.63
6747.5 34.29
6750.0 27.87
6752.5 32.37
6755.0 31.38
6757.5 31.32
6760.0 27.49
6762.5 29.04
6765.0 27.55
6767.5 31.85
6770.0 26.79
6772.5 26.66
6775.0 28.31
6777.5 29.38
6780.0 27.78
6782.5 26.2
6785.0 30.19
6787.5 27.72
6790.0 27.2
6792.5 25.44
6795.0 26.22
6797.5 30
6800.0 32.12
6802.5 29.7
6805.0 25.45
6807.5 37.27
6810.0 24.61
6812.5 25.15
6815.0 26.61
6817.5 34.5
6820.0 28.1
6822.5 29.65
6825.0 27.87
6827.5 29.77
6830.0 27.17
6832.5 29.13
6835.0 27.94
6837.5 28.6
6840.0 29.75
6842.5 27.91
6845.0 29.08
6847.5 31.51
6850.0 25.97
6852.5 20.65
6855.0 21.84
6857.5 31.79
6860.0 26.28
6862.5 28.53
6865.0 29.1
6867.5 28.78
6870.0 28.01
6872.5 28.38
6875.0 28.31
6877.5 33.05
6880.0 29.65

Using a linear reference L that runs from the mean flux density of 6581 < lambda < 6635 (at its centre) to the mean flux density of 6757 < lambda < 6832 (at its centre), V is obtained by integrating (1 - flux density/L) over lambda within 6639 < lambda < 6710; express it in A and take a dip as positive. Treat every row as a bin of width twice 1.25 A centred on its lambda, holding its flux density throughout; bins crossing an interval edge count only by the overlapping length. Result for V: 7.92 A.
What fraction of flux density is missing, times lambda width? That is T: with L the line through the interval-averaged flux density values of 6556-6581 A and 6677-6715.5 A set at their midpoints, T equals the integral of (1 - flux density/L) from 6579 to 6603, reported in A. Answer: 6.8 A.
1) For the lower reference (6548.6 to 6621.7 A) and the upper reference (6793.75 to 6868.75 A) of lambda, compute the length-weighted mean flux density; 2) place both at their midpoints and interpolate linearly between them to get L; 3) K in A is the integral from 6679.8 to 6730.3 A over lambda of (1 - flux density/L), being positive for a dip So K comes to 6.81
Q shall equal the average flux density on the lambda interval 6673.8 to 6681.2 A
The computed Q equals 29.5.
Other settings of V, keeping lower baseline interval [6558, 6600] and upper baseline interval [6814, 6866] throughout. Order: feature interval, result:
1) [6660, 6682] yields 8.7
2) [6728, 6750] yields 3.7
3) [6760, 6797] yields 7.8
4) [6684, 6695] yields 3.5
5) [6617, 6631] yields 6.2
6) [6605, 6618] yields 6.3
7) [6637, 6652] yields 6.8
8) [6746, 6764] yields 3.6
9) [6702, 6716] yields 3.7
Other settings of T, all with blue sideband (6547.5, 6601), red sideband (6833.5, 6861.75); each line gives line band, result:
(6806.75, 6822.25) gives 0.77 A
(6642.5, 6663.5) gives 8.06 A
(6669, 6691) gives 7.52 A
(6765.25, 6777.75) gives 2.30 A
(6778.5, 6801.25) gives 3.40 A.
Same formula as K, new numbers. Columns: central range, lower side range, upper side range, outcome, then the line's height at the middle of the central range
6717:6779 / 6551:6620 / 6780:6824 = 2.6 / 33.3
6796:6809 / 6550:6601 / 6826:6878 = 0.9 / 32.9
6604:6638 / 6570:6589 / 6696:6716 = 9.7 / 40.7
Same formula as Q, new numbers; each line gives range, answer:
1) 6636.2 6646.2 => 28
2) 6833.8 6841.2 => 28.8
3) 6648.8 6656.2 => 27.5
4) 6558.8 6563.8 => 138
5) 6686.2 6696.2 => 32.1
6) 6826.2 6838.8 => 28.5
